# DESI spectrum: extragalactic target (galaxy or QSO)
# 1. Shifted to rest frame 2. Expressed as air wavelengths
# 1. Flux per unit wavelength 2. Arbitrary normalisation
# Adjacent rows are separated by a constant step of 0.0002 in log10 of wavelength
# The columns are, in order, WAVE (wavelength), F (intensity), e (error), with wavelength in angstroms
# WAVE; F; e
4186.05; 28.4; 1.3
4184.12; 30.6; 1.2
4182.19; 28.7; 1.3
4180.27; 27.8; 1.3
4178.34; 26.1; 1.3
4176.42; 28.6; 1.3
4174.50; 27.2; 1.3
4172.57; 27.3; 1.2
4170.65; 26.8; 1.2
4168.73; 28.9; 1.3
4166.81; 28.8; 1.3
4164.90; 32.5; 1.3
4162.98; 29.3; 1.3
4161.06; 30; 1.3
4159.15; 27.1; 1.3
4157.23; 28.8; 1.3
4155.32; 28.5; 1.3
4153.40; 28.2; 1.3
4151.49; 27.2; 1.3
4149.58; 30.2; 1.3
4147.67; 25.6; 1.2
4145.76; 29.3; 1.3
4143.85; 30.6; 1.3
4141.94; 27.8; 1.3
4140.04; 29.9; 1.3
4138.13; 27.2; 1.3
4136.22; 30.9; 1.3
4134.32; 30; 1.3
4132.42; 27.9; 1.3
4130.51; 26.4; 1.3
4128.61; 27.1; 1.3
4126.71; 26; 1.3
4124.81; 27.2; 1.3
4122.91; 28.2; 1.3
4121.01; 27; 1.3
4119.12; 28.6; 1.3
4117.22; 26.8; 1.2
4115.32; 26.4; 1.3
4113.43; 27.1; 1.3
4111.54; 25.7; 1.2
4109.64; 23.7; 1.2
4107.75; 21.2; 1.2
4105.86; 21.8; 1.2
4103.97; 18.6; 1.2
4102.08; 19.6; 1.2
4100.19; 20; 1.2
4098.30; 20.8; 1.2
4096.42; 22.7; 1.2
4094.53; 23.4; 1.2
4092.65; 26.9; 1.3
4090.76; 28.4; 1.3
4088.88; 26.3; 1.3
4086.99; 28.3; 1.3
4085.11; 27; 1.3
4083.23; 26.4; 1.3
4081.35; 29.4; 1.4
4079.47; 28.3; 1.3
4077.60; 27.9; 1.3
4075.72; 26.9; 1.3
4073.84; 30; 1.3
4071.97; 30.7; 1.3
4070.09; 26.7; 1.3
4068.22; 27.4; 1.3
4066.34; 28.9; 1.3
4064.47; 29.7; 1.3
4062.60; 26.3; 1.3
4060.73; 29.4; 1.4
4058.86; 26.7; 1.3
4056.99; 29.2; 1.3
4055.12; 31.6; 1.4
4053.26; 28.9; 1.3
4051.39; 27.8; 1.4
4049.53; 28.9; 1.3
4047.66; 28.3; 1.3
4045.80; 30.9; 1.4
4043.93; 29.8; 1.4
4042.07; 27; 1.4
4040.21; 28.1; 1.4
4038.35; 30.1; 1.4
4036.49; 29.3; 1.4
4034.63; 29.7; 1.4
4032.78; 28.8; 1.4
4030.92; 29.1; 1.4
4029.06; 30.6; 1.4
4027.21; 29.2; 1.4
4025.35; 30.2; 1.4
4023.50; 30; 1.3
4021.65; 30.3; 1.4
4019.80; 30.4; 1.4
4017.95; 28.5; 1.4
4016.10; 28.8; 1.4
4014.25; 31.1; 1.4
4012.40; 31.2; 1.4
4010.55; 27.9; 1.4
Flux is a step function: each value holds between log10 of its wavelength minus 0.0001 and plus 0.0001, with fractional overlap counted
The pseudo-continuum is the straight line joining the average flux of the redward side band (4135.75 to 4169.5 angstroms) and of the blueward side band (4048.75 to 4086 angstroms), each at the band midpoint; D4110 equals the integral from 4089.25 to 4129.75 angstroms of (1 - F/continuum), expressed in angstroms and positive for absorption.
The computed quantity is 5.6 angstroms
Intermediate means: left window 28.4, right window 28.9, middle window 24.7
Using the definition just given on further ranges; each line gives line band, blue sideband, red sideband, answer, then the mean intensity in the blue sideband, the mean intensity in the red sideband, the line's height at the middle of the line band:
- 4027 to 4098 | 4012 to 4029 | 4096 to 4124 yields -2.8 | 30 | 23.9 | 27.1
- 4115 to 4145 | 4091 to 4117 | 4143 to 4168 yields -2.3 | 23.2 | 28.9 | 26.1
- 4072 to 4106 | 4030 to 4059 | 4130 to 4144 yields 4.2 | 29.1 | 28.8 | 28.9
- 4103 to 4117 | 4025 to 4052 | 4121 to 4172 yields 2.4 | 29.2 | 28.4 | 28.7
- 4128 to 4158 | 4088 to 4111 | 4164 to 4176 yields -2.4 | 22.8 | 28.6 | 26.4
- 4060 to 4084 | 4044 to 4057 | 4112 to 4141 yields 0.5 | 29.4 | 27.8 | 28.9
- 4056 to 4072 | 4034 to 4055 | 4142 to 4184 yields 0.4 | 29.1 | 28.5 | 29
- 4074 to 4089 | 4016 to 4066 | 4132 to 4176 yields 0.6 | 29.2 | 28.7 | 29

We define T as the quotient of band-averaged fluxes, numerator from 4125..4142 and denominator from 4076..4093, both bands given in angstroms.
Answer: 1.02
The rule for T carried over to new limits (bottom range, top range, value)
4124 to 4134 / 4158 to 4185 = 1.05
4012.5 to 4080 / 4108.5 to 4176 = 0.96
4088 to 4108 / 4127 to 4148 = 1.25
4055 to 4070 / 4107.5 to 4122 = 0.92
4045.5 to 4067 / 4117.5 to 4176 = 0.98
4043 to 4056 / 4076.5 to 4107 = 0.84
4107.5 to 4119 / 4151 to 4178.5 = 1.11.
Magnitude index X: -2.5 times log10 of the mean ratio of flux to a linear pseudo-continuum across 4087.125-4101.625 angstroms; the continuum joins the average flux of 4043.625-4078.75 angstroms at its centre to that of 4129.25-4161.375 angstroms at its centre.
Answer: 0.19 mag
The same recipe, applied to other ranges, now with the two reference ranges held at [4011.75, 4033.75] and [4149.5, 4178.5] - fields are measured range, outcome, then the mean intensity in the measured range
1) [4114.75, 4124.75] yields 0.06 mag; 27.4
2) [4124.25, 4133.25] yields 0.08 mag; 26.9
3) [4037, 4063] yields 0.03 mag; 28.8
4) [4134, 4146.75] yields -0.02 mag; 29.3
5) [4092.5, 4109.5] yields 0.33 mag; 21.5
